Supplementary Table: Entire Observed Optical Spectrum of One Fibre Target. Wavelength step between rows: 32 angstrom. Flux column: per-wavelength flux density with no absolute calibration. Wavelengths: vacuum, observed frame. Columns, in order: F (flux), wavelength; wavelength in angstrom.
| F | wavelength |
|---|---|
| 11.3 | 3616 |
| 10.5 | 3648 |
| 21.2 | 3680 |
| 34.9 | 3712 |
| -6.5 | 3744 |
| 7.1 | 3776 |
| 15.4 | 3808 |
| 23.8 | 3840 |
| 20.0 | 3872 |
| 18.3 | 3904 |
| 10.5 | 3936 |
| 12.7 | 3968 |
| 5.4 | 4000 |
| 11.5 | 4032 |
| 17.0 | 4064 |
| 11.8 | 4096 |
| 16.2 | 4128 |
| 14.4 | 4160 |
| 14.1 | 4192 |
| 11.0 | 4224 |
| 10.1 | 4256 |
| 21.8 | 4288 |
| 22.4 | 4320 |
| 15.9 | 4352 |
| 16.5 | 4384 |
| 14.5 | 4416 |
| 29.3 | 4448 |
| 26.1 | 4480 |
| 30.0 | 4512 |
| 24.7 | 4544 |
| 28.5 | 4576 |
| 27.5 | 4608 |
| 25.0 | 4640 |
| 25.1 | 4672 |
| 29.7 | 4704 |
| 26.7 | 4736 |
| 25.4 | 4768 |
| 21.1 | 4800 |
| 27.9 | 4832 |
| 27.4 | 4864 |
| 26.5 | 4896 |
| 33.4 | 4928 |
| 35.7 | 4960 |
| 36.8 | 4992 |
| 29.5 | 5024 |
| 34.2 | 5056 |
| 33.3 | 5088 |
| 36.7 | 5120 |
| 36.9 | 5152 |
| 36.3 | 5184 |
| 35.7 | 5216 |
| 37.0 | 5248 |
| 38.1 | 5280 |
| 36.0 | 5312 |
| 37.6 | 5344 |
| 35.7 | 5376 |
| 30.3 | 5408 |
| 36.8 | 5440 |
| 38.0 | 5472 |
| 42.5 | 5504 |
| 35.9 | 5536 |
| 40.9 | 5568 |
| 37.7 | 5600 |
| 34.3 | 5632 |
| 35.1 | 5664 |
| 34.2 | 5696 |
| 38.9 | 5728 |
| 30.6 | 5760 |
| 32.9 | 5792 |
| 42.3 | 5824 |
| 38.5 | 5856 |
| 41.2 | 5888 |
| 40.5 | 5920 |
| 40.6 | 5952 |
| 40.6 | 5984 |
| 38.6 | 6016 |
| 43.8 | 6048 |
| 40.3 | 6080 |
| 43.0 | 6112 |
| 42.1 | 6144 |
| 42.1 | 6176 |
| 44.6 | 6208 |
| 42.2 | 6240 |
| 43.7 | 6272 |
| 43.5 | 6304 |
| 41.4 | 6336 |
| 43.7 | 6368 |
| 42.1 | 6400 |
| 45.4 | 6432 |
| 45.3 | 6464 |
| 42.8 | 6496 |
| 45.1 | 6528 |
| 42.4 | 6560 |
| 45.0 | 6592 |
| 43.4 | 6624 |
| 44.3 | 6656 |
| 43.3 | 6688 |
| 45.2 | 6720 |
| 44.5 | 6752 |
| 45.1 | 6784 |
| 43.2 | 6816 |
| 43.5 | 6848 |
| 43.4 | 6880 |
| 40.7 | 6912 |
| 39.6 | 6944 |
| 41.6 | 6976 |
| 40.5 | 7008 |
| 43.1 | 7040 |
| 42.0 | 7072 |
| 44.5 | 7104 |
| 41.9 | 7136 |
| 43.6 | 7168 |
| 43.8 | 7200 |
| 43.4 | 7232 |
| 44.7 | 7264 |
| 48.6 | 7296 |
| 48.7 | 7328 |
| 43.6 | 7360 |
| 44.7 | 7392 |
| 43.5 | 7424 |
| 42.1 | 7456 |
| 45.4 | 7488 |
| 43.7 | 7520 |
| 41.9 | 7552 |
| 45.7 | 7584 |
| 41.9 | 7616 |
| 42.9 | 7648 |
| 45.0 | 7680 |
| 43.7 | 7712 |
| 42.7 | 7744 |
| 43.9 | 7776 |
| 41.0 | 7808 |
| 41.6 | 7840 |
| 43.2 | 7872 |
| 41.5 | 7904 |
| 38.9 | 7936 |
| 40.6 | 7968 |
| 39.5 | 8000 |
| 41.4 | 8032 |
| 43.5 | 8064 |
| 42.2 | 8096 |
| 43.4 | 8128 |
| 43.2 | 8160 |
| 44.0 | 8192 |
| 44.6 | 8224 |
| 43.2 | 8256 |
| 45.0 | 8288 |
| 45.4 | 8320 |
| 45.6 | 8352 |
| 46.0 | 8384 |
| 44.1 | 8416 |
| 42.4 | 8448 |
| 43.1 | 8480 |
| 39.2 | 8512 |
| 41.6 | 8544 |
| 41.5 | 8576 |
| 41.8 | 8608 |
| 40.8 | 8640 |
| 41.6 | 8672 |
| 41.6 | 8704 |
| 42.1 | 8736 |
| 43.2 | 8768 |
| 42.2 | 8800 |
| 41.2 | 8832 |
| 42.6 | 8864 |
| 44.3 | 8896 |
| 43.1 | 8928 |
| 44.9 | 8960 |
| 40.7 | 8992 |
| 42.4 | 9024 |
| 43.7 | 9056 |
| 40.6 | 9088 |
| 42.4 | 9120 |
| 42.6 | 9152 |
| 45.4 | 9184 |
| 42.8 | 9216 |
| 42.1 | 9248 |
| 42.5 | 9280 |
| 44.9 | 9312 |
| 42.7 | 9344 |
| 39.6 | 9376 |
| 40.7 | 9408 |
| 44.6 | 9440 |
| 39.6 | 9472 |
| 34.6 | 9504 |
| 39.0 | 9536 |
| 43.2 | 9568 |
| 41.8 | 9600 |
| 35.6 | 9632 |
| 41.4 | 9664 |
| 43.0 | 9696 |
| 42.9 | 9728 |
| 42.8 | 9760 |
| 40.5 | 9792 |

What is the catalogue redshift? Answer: 0.111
